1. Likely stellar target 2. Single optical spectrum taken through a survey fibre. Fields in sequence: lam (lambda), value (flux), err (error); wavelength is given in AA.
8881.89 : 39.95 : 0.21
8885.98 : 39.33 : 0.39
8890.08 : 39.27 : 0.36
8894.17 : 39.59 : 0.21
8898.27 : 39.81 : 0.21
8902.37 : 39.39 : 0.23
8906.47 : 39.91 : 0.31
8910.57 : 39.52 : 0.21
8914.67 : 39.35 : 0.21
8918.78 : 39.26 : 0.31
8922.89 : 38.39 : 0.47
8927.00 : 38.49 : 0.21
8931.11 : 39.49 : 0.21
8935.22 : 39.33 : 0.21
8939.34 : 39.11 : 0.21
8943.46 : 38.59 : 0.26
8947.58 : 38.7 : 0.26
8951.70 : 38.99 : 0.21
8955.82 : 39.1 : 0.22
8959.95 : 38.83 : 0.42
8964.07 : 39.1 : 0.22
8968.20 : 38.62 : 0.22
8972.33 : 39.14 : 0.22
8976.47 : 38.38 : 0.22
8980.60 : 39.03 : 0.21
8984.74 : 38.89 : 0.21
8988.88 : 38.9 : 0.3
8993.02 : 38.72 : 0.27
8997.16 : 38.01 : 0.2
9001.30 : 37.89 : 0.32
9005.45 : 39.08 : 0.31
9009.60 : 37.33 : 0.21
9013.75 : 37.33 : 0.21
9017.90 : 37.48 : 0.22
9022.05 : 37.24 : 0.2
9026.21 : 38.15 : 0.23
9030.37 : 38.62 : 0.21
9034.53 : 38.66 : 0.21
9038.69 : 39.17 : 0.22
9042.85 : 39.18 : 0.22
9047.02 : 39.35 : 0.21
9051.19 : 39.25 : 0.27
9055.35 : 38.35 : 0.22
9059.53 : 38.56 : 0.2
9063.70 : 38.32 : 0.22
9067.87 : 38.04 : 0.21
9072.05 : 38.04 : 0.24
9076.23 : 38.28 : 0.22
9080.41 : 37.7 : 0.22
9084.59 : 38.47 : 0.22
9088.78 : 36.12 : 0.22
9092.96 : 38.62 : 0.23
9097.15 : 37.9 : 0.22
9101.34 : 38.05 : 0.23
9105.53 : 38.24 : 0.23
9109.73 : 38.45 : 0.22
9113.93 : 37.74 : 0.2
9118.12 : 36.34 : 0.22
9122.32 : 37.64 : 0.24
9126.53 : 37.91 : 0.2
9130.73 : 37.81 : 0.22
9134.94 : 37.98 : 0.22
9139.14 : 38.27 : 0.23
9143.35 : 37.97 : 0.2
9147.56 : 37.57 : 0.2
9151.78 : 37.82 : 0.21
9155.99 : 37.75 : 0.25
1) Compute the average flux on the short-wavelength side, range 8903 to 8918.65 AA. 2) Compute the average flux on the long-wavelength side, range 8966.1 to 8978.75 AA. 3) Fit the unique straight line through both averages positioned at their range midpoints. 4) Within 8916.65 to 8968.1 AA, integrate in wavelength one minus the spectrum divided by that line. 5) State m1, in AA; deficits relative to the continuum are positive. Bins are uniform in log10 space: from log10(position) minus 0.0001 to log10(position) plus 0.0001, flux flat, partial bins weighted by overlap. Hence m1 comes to 0.2 AA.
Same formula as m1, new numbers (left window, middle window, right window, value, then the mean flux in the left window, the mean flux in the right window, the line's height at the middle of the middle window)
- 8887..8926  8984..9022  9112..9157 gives 0.5 AA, 39.4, 37.7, 38.7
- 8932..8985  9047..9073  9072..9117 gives -0.2 AA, 38.9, 37.9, 38.2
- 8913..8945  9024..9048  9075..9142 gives -0.3 AA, 39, 37.8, 38.3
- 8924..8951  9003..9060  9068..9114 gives -0.1 AA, 38.9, 38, 38.3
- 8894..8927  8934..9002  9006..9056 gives 0.1 AA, 39.3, 38.4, 38.9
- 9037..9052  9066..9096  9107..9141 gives 0.5 AA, 39.2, 37.8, 38.6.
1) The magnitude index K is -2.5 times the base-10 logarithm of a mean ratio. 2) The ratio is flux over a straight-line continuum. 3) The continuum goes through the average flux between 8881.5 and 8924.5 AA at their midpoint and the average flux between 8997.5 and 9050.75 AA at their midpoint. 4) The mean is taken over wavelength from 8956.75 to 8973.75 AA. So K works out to -0.002 mag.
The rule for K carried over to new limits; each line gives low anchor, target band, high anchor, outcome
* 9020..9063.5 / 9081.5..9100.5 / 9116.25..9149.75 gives 0.01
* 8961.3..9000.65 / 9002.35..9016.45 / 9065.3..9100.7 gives 0.02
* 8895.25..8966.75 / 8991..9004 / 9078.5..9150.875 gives 0.01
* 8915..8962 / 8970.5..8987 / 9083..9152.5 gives 0.00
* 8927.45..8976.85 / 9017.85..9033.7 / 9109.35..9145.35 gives 0.01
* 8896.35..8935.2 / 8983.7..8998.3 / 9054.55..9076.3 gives 0.00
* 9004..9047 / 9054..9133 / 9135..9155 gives 0.00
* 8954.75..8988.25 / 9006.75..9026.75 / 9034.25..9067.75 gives 0.04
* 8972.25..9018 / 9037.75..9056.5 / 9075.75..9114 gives -0.03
